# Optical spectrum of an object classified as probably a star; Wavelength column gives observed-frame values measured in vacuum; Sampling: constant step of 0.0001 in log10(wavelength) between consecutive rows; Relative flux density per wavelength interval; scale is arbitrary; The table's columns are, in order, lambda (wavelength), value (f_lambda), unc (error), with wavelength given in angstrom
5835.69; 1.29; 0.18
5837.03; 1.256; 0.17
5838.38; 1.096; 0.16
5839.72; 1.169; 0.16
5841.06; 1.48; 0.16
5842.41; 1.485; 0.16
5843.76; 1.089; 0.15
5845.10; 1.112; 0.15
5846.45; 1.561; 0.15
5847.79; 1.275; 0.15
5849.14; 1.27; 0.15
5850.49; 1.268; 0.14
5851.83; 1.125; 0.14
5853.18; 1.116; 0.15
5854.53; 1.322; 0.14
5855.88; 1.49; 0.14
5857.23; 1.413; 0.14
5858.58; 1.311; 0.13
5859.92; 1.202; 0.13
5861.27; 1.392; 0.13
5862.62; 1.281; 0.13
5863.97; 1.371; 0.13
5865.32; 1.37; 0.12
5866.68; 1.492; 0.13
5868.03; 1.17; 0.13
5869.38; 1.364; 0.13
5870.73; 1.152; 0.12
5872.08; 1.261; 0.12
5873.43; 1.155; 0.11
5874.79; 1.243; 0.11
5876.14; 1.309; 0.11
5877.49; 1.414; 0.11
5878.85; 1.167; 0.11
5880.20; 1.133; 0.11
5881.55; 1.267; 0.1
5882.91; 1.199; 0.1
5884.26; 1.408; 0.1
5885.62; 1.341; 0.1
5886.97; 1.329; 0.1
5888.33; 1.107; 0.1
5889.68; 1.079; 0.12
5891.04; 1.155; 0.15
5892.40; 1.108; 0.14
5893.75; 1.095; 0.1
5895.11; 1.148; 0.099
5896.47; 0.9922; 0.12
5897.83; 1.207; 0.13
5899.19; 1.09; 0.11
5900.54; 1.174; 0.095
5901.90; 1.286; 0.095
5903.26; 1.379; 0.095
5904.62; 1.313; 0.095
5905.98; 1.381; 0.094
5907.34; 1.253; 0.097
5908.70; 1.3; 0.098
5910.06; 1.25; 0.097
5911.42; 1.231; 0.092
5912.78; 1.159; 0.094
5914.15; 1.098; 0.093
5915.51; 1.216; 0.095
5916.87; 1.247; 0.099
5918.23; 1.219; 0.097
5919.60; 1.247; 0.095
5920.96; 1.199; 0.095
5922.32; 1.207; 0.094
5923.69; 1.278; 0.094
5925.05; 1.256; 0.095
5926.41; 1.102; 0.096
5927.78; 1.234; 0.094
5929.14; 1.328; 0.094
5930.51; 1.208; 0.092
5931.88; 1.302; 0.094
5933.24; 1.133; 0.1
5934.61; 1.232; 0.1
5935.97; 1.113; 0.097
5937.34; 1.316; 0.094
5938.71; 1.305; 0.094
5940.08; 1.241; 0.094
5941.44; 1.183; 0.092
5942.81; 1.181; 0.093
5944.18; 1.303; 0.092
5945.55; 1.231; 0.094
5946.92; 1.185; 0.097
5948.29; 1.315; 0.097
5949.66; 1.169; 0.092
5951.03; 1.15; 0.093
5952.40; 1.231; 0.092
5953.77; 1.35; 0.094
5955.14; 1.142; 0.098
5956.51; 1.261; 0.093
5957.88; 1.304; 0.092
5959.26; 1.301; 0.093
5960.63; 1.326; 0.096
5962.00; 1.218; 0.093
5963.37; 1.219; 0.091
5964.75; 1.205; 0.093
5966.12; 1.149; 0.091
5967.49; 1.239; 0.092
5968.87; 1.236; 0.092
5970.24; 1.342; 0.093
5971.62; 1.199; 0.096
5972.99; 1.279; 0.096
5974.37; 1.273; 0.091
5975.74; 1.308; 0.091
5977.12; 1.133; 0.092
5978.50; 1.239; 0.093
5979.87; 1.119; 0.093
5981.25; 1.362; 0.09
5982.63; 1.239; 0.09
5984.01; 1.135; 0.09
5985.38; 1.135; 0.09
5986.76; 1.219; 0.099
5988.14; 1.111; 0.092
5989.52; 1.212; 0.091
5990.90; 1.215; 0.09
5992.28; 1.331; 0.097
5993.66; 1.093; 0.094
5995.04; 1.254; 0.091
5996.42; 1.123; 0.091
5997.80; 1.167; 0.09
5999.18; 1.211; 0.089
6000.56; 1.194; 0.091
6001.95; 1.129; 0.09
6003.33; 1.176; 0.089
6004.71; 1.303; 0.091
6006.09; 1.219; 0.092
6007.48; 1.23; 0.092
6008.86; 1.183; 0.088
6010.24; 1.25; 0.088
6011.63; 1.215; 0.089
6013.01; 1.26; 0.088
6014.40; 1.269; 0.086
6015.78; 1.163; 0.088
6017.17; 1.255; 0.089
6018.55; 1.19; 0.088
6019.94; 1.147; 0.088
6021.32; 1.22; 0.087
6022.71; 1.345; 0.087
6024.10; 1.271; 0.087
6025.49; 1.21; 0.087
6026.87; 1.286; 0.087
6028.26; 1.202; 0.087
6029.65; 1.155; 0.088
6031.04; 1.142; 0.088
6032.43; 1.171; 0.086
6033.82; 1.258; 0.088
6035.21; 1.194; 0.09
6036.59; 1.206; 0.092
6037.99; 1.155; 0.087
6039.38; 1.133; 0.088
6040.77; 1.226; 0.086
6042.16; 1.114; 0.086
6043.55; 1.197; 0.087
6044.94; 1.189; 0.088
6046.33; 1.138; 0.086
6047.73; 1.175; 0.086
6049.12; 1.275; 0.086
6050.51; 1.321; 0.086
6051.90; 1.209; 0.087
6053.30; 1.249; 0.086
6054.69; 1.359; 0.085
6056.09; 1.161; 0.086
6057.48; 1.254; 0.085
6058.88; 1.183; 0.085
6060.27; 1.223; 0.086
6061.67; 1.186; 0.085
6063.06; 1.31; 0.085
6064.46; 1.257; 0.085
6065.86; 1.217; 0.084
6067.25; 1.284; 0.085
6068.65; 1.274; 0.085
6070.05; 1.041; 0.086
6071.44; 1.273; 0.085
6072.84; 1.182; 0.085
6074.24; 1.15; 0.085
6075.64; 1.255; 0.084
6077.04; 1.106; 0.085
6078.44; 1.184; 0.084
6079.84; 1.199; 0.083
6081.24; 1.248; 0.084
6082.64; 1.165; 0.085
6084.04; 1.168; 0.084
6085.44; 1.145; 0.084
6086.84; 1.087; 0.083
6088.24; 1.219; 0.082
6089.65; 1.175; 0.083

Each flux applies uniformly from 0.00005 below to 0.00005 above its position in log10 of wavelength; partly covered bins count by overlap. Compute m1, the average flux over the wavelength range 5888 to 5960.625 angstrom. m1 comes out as 1.22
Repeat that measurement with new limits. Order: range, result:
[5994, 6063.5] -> 1.21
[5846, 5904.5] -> 1.25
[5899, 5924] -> 1.24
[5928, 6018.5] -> 1.22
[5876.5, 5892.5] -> 1.23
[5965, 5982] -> 1.24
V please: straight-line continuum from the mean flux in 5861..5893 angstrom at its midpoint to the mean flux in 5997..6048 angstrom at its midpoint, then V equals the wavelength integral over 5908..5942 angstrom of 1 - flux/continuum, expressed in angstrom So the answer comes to 0.5 angstrom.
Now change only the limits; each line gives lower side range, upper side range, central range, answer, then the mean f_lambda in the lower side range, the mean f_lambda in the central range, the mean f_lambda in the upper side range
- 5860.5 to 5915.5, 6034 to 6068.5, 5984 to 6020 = 0.69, 1.24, 1.2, 1.22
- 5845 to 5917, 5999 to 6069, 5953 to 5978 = -0.32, 1.25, 1.25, 1.22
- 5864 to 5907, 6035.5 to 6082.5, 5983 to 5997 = 0.41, 1.24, 1.18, 1.21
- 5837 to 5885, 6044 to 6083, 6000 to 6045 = 0.82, 1.28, 1.21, 1.22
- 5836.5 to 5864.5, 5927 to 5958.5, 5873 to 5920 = 1.57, 1.29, 1.22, 1.23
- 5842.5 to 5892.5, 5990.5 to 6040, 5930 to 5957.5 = 0.22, 1.27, 1.23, 1.21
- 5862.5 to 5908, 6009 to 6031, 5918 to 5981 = -0.03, 1.24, 1.23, 1.23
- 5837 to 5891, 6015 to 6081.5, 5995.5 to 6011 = 0.34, 1.27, 1.2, 1.21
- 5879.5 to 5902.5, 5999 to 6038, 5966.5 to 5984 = -0.54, 1.18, 1.24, 1.21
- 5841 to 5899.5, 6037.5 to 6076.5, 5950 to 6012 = 0.53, 1.26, 1.22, 1.21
